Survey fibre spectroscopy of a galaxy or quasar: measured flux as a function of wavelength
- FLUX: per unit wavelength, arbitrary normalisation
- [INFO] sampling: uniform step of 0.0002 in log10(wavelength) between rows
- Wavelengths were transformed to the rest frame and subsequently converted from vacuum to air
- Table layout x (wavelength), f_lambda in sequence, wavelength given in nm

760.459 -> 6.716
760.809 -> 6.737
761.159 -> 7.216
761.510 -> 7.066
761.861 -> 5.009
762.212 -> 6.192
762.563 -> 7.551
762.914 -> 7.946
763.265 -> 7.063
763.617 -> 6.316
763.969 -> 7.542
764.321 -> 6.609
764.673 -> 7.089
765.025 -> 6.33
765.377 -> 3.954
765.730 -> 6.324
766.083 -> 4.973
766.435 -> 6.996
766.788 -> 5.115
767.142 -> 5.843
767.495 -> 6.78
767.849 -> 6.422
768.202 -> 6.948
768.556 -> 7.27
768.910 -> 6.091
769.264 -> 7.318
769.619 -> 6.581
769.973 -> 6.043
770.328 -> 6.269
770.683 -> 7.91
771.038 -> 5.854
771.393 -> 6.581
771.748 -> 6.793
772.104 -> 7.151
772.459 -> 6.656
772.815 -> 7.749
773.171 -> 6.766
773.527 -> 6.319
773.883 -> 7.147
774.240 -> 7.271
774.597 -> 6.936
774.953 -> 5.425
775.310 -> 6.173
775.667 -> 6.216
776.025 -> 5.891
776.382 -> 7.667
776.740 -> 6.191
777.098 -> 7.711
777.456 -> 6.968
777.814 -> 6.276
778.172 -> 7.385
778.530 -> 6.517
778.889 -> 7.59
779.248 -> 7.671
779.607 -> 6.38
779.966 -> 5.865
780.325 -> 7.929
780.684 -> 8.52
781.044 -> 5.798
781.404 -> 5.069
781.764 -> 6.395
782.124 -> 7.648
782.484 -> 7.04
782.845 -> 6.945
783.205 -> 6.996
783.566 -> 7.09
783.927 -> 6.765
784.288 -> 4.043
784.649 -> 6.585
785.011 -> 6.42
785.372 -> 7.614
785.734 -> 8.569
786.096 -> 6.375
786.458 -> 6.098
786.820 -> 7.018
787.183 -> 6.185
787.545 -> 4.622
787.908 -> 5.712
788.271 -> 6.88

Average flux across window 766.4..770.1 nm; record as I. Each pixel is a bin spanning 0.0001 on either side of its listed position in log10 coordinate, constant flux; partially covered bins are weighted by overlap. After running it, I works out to 6.48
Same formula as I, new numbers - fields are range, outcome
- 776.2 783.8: 6.93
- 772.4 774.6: 7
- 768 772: 6.7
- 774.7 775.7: 5.98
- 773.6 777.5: 6.67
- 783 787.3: 6.66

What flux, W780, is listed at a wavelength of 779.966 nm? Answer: 5.865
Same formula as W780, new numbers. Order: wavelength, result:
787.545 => 4.622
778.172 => 7.385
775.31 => 6.173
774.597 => 6.936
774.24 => 7.271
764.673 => 7.089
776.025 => 5.891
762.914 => 7.946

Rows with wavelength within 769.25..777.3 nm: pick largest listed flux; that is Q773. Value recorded 7.91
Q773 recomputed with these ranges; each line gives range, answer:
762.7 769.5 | 7.946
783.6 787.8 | 8.569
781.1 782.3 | 7.648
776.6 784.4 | 8.52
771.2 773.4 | 7.749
